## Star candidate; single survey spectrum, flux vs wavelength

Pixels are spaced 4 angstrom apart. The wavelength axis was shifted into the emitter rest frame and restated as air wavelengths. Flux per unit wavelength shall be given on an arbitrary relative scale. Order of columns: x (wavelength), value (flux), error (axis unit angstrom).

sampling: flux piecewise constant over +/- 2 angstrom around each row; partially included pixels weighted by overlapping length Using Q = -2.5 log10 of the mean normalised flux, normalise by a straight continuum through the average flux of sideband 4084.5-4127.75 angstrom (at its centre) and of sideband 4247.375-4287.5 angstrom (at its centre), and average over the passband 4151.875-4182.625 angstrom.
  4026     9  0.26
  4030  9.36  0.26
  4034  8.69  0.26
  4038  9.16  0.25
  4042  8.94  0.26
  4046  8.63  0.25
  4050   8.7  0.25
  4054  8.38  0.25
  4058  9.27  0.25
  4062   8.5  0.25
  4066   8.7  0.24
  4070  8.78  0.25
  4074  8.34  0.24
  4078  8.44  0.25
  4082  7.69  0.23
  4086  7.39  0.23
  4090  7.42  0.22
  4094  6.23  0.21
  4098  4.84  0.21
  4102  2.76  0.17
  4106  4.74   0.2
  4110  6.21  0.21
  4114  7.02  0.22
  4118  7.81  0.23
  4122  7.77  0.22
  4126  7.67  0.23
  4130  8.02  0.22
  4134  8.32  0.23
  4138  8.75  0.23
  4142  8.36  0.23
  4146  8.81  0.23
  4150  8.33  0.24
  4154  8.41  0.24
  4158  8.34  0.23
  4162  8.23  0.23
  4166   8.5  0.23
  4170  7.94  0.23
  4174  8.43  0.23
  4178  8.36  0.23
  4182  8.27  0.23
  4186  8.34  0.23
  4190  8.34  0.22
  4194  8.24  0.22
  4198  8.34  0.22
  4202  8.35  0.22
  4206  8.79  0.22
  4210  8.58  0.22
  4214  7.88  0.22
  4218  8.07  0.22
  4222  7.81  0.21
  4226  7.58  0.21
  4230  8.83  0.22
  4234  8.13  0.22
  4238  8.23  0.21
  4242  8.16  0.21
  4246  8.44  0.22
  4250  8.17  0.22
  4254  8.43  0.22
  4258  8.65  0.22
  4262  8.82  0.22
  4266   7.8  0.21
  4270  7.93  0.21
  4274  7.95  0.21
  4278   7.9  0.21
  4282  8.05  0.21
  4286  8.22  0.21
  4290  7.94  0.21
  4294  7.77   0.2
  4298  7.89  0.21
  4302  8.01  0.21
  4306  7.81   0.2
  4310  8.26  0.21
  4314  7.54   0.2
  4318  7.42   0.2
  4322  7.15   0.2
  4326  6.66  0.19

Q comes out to -0.18 mag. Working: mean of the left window 6.33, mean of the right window 8.2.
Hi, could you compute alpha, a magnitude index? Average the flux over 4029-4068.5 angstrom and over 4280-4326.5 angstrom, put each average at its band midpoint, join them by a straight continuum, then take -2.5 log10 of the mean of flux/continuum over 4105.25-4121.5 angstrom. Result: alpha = 0.26 mag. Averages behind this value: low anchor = 8.82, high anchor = 7.76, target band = 6.7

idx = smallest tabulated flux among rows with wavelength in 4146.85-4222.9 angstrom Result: 7.81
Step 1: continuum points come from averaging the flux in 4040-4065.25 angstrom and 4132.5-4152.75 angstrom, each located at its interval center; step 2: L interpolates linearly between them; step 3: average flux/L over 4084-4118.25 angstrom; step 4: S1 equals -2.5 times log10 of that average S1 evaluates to 0.40 mag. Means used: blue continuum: 8.73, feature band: 5.96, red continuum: 8.51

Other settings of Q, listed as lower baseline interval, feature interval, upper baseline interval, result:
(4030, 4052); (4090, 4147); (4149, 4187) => 0.22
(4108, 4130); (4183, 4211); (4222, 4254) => -0.07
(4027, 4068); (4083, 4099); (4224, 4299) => 0.29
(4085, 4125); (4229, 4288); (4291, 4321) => -0.11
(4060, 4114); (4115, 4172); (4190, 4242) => -0.10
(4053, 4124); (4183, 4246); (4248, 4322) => -0.07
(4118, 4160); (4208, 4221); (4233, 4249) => 0.01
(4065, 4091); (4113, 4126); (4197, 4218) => 0.08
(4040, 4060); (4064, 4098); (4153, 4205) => 0.13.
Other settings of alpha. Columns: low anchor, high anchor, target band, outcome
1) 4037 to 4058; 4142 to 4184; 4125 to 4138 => 0.04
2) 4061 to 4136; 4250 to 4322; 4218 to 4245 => -0.05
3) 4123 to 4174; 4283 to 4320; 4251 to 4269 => -0.05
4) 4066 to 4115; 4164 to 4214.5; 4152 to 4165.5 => -0.07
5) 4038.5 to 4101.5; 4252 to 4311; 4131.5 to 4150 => -0.07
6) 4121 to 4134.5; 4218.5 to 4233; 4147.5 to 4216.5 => -0.04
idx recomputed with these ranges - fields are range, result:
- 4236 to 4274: 7.8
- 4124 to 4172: 7.67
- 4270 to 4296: 7.77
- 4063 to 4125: 2.76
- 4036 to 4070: 8.38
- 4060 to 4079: 8.34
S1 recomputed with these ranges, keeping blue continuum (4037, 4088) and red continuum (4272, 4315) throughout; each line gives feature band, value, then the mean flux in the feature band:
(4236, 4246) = -0.022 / 8.24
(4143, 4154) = -0.028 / 8.52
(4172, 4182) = -0.017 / 8.37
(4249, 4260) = -0.052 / 8.44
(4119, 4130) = 0.079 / 7.78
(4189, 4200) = -0.014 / 8.3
